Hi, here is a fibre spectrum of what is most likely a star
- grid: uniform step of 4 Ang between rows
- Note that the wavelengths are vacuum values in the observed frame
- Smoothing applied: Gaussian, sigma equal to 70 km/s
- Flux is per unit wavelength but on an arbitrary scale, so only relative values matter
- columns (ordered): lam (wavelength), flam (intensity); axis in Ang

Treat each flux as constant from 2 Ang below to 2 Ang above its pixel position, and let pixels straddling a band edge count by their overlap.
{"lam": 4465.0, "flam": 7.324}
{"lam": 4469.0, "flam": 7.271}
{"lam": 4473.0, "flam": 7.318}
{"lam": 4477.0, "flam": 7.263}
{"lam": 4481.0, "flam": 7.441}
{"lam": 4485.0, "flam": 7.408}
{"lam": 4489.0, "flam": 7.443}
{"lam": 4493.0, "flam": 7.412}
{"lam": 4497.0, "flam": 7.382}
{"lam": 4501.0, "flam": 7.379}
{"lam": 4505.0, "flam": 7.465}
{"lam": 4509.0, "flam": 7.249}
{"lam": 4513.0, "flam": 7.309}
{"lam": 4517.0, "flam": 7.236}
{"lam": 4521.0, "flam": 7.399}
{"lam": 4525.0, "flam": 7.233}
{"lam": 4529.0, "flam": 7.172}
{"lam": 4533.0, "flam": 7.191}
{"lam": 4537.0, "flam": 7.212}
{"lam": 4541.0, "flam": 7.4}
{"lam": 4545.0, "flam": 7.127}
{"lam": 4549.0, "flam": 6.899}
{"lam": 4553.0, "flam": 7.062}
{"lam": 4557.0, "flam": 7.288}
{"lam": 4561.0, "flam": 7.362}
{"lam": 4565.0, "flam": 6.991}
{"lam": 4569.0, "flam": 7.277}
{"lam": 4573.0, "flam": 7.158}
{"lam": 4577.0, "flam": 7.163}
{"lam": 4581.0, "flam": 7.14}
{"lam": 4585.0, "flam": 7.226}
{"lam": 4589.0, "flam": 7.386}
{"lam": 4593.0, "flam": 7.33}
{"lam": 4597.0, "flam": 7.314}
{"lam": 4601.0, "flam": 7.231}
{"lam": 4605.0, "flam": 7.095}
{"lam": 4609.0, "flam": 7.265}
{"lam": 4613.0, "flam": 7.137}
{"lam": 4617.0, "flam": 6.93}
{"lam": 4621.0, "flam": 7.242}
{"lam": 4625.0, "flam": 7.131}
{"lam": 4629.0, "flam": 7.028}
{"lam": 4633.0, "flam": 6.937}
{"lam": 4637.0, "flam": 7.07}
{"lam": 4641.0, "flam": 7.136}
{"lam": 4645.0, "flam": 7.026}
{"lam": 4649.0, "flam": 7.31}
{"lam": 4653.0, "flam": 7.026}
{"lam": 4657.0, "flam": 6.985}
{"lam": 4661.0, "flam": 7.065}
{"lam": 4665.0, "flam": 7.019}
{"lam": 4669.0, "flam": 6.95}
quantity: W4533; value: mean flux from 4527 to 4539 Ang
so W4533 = 7.19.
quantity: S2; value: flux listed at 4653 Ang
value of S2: 7.026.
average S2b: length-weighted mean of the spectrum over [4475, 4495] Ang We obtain 7.39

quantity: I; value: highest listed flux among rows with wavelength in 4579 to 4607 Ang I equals 7.386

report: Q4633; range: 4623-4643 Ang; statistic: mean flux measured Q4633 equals 7.06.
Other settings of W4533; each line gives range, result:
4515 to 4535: 7.25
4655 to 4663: 7.03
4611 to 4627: 7.11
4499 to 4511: 7.36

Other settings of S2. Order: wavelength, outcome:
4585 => 7.226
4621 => 7.242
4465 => 7.324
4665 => 7.019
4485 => 7.408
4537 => 7.212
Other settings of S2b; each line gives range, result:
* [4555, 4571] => 7.23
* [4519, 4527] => 7.32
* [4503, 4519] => 7.31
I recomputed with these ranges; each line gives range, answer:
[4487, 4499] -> 7.443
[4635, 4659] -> 7.31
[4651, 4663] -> 7.065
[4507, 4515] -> 7.309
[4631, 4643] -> 7.136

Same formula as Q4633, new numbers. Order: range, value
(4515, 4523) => 7.32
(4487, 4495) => 7.43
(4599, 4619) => 7.13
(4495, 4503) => 7.38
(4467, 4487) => 7.34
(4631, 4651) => 7.1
